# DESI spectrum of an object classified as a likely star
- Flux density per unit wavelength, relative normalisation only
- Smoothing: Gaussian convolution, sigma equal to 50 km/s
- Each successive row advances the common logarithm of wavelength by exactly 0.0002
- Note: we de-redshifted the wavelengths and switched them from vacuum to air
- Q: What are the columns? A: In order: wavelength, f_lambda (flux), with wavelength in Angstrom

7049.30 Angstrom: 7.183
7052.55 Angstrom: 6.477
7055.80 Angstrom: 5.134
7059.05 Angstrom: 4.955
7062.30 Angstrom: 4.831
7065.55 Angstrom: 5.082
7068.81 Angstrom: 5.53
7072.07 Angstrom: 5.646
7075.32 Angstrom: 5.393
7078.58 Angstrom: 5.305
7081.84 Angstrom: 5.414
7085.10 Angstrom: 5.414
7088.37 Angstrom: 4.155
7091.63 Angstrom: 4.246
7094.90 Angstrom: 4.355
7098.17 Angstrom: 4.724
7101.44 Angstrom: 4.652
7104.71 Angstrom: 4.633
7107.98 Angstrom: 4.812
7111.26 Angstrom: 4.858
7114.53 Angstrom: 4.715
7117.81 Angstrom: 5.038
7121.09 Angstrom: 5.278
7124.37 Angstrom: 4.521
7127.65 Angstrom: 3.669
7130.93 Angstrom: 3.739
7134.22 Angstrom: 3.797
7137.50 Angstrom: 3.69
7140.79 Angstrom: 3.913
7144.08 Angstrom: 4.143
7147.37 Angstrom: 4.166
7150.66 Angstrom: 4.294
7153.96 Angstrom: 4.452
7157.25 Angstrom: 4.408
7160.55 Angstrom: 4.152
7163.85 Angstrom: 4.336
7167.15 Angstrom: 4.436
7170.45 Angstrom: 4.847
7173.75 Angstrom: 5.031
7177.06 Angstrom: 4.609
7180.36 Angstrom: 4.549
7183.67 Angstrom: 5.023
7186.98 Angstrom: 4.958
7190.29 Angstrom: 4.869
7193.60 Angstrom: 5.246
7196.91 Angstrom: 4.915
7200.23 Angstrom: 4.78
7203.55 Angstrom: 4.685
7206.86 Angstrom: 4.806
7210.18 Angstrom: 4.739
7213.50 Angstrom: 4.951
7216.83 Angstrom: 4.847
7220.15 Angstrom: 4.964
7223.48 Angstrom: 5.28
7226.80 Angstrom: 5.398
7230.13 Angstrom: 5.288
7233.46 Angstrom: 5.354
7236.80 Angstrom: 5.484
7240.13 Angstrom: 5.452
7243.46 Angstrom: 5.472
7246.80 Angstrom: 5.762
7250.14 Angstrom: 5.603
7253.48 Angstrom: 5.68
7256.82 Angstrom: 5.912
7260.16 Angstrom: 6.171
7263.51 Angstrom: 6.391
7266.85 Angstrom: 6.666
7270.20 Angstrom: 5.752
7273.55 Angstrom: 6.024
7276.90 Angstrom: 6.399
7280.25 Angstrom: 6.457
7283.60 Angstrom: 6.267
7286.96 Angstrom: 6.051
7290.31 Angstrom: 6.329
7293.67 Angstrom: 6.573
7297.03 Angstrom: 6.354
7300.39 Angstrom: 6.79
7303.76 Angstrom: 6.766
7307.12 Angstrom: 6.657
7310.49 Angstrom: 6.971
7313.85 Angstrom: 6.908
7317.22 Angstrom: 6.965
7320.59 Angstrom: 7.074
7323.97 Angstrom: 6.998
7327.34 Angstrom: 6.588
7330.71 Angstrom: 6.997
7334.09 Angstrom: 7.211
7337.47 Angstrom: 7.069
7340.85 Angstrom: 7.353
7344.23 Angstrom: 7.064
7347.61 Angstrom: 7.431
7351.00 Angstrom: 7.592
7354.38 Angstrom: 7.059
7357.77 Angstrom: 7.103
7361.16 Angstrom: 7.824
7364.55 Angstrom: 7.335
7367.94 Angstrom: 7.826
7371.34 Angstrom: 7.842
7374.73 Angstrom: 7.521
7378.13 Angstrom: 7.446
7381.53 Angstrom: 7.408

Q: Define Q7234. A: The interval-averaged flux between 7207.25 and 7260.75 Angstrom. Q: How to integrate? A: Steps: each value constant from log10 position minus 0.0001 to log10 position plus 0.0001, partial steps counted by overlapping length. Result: 5.37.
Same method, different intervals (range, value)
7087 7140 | 4.42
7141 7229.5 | 4.72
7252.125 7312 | 6.35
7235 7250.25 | 5.55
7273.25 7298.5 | 6.32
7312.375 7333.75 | 6.94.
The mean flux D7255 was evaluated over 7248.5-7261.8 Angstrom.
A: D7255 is 5.84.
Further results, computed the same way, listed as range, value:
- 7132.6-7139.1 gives 3.75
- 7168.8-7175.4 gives 4.94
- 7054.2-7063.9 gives 4.97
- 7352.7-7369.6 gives 7.43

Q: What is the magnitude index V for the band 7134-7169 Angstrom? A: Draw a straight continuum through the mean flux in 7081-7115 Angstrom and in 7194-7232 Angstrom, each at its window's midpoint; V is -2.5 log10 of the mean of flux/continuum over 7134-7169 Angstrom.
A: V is 0.16 mag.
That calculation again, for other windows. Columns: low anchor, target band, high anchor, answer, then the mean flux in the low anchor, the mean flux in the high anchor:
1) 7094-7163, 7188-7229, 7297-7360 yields 0.10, 4.38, 7.02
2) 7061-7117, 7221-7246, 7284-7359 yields 0.14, 4.93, 6.89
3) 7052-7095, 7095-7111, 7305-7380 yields 0.15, 5.13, 7.22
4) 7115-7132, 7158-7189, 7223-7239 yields 0.06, 4.49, 5.37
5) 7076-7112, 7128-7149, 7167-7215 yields 0.23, 4.79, 4.84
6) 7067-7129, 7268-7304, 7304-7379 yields 0.06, 4.87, 7.21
